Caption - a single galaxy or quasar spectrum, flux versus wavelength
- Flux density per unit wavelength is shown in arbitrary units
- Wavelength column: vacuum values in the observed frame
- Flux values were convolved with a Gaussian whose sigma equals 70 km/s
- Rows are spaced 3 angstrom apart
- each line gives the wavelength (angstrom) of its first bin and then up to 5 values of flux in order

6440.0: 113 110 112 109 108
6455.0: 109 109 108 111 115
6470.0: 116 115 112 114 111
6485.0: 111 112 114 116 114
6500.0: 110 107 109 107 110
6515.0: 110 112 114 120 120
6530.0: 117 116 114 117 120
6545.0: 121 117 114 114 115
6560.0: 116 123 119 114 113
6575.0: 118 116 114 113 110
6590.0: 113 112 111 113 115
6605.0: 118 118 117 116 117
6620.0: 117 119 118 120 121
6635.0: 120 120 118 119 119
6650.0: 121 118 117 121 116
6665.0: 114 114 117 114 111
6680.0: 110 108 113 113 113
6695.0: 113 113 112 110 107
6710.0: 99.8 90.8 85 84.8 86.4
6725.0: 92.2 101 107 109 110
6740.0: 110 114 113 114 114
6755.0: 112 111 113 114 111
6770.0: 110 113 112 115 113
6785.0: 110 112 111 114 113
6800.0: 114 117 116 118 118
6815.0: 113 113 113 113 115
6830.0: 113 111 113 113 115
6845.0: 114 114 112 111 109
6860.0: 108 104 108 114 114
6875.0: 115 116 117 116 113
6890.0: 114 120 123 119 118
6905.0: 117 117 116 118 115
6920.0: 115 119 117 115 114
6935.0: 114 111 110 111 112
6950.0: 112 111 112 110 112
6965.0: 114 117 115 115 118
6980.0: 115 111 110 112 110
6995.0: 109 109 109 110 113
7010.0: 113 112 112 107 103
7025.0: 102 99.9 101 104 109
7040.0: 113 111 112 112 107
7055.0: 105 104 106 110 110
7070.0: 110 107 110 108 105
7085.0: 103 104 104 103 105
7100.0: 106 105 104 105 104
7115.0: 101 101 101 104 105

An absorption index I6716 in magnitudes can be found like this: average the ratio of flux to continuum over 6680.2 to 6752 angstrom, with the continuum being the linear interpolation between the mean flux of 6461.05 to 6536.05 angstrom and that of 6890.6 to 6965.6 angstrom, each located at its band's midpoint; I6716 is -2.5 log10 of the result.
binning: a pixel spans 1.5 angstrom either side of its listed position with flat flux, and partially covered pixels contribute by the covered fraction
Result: 0.08 mag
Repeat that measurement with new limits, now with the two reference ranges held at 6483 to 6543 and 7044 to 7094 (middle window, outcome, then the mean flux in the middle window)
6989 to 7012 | -0.03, 111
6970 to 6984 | -0.07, 115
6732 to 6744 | 0.00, 110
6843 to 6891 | -0.03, 112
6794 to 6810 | -0.05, 115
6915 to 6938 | -0.06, 115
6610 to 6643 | -0.06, 118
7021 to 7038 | 0.05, 103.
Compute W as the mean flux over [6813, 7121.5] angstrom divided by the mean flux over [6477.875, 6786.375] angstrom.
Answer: 0.98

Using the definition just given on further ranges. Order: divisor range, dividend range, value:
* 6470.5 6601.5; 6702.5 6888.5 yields 0.97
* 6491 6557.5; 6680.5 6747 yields 0.92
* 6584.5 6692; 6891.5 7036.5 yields 0.97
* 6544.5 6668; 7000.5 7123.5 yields 0.91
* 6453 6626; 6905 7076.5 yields 0.97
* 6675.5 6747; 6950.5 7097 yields 1.04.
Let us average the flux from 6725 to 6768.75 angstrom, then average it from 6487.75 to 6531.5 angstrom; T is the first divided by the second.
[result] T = 1.0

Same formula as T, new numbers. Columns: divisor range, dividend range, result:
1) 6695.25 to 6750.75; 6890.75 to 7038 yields 1.09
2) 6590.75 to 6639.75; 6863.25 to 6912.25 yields 0.99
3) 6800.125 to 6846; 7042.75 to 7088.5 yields 0.94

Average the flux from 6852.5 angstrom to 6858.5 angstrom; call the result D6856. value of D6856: 110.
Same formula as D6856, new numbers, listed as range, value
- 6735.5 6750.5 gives 112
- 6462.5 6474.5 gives 114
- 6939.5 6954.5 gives 111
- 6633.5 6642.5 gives 119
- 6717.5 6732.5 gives 94.3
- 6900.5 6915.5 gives 117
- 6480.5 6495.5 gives 113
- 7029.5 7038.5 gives 105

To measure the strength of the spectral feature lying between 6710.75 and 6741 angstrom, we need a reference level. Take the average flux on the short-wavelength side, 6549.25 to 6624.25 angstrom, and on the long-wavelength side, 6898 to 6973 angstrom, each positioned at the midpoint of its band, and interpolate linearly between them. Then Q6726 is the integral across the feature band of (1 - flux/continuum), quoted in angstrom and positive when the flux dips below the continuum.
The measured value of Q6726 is 4.6 angstrom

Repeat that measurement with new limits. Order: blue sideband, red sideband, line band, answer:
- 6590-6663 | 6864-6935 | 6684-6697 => 0.48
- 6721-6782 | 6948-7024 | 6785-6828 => -1.66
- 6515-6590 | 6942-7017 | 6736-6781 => 0.66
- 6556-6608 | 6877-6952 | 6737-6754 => 0.37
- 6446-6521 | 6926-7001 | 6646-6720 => 0.98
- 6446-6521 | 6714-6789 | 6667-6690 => -0.86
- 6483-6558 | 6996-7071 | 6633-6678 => -1.96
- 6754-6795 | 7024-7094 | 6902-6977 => -3.59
